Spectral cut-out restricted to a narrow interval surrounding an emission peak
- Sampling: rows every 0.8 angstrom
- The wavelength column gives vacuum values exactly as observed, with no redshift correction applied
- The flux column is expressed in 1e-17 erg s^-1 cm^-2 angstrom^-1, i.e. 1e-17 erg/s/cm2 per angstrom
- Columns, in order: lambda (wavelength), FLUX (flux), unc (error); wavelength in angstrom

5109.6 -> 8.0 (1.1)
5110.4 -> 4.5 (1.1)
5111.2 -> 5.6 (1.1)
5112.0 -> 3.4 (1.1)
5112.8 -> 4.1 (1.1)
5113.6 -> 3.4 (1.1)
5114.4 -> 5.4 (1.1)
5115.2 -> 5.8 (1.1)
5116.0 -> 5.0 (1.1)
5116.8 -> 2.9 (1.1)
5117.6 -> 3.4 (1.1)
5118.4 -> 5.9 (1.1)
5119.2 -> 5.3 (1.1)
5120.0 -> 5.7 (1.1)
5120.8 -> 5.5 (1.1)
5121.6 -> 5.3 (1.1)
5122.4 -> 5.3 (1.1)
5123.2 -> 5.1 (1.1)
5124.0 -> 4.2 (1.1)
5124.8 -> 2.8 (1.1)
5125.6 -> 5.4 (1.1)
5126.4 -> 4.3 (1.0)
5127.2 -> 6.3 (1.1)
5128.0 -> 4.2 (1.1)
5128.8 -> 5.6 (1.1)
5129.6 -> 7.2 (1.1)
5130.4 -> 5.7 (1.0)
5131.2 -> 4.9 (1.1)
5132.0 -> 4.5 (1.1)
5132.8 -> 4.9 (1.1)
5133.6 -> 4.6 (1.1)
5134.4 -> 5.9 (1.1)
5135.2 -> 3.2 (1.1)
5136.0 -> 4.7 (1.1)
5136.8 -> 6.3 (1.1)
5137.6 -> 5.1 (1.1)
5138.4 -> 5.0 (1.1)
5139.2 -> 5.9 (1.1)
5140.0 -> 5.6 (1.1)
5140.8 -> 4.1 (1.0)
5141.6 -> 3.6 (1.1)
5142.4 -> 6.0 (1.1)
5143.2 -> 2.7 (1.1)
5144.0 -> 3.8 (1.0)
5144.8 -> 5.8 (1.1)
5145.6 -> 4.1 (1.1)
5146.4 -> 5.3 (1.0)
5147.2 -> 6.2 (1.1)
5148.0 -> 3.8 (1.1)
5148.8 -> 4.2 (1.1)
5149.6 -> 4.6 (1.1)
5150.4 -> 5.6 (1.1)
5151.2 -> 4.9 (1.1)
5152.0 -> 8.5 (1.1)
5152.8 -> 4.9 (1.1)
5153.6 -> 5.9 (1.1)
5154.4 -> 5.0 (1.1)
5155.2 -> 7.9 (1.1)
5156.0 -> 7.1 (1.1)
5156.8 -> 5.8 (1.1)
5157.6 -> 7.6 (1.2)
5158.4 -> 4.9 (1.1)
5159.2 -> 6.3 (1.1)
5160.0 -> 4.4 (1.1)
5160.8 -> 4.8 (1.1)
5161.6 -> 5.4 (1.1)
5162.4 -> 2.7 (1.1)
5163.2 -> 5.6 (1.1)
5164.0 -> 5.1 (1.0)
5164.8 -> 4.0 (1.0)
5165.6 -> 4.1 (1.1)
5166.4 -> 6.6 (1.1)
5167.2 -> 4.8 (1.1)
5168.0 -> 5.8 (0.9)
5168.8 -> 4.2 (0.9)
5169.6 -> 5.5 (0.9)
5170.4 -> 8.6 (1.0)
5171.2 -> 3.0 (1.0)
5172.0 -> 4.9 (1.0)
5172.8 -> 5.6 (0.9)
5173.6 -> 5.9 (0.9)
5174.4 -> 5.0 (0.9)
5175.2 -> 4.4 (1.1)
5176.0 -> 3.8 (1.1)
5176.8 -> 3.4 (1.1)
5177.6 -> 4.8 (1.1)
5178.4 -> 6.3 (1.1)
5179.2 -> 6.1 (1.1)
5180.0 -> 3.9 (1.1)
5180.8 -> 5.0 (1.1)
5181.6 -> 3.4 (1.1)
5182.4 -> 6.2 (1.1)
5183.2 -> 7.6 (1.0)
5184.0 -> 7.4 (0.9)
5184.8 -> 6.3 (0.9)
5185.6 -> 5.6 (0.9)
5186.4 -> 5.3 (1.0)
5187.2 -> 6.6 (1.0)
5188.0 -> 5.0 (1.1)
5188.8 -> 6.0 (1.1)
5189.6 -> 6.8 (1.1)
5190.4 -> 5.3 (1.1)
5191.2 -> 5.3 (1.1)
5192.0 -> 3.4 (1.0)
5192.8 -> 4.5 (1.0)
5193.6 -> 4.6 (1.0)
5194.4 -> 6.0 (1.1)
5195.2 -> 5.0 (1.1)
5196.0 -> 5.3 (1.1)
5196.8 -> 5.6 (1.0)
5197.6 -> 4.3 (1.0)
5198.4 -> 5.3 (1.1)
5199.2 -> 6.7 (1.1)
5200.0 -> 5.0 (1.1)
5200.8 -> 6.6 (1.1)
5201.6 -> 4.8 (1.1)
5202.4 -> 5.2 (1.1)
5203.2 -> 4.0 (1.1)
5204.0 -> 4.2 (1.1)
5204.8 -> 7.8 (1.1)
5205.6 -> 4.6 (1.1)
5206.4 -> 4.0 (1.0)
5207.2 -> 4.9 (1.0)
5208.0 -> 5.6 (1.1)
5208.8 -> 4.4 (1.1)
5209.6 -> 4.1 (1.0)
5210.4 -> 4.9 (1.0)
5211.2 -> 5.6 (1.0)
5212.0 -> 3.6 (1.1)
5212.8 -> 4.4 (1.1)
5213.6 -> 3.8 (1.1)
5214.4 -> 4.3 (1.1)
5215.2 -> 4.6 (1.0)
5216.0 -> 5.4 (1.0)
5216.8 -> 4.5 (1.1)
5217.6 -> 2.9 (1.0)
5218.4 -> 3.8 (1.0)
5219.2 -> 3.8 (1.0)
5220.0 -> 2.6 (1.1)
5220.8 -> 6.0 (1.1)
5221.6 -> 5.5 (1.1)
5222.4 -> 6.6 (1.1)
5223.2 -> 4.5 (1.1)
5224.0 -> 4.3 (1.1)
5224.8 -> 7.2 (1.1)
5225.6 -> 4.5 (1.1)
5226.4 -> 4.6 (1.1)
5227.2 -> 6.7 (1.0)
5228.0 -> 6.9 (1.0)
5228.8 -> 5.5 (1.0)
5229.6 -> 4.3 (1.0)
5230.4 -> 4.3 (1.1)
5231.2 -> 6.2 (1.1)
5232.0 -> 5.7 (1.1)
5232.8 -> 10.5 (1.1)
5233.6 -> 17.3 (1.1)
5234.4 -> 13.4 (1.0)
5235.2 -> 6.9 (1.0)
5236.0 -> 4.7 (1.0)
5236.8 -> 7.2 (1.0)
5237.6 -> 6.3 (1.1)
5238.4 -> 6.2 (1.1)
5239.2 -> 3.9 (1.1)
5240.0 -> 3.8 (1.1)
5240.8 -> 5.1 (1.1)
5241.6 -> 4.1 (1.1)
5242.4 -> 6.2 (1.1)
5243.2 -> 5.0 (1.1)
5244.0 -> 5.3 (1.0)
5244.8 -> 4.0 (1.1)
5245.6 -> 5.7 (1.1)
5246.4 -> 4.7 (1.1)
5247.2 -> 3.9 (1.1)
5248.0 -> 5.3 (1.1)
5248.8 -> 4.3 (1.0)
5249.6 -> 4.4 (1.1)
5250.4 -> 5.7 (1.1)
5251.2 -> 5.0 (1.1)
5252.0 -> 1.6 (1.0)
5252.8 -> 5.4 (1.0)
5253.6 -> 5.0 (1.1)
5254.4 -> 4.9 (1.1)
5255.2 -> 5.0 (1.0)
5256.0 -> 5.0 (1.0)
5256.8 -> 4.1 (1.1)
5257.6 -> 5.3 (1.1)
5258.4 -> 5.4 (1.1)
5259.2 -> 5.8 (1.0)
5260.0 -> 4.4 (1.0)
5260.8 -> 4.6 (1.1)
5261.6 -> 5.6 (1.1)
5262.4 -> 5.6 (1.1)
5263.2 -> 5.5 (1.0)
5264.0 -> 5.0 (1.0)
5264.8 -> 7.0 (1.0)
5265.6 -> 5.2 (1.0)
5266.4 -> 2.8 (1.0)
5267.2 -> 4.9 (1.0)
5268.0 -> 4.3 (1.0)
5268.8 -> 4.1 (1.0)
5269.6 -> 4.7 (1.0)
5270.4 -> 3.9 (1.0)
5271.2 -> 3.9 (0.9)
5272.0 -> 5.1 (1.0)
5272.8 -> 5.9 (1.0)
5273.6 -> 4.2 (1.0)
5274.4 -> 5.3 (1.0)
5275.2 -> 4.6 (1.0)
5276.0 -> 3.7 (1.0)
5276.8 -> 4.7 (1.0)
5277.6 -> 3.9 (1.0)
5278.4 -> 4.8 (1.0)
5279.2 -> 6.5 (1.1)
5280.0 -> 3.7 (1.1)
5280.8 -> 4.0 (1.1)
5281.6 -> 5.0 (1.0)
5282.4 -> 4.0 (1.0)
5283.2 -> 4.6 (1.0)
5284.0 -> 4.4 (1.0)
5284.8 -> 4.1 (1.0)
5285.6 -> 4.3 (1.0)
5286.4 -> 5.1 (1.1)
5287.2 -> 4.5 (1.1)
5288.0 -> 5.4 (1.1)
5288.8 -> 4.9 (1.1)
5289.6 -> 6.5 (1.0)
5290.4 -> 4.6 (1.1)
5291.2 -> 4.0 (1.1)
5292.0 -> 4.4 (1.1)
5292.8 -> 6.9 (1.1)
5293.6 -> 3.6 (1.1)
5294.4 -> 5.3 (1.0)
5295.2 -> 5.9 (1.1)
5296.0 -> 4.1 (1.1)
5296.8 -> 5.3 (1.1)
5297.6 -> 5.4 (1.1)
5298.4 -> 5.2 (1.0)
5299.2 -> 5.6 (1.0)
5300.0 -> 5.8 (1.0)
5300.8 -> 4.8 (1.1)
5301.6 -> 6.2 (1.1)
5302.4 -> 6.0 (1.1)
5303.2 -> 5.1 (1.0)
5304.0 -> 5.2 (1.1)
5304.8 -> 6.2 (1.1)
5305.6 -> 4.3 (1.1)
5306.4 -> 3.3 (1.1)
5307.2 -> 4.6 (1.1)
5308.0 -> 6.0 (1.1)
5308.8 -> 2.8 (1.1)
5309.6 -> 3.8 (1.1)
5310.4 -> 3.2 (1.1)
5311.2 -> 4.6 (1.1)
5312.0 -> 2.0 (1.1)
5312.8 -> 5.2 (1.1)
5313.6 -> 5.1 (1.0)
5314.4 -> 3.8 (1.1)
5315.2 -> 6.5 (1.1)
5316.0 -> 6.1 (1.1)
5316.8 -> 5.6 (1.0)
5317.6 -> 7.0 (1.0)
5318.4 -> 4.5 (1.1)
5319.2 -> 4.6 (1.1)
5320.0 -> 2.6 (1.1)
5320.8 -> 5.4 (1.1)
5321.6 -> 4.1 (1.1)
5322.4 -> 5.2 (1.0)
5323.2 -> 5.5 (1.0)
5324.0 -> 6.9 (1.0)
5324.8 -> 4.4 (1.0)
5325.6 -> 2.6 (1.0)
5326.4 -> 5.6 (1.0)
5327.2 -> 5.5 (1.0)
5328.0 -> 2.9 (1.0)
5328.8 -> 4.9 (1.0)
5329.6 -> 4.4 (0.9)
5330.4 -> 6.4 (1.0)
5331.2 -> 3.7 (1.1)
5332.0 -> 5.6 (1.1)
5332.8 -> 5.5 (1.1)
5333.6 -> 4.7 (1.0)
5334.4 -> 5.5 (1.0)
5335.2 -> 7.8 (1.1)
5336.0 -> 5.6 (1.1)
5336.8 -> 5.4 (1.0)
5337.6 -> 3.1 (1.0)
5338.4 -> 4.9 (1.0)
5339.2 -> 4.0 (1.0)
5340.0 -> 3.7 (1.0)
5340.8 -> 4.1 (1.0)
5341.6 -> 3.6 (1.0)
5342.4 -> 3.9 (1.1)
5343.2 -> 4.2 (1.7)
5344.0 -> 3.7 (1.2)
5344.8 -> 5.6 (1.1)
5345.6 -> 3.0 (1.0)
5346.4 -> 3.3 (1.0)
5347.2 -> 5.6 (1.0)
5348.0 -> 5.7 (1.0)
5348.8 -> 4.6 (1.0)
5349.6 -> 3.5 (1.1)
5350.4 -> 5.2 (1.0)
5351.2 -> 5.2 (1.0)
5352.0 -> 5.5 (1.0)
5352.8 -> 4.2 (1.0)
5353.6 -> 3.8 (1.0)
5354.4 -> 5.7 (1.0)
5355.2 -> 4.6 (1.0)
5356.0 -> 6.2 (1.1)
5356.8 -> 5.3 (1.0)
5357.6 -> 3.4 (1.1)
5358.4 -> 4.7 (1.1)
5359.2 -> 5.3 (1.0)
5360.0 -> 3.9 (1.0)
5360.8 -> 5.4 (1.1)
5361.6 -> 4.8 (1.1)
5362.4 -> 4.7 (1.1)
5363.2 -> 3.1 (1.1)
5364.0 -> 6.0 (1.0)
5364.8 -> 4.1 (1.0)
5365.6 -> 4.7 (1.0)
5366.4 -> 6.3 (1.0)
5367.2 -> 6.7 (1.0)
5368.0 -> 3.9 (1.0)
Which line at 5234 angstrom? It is [O III]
